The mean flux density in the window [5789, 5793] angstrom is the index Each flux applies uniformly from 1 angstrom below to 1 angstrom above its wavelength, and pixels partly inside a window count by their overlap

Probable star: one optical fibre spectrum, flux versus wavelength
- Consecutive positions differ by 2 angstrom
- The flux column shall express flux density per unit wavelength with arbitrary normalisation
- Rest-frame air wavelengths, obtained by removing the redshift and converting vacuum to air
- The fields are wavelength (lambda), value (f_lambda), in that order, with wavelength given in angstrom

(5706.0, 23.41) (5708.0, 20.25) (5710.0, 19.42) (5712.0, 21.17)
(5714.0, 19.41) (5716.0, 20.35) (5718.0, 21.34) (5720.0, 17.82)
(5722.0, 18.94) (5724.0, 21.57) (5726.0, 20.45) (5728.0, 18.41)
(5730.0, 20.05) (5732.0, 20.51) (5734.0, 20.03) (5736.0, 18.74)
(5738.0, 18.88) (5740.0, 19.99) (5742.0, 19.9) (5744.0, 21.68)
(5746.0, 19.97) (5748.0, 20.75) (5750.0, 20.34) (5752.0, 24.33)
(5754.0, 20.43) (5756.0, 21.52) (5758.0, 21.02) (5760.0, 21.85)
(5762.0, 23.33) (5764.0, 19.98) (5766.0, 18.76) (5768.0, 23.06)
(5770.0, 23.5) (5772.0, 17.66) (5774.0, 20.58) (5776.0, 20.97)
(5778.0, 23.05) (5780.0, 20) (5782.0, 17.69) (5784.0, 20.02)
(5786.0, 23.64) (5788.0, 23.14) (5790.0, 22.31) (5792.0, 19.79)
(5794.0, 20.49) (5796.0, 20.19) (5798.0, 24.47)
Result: 21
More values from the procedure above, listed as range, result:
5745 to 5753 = 21.3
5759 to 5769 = 21.4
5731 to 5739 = 19.5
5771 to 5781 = 20.5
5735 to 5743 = 19.4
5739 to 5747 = 20.4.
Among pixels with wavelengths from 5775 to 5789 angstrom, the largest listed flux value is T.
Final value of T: 23.64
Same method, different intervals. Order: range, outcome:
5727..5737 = 20.51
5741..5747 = 21.68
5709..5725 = 21.57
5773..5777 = 20.97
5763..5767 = 19.98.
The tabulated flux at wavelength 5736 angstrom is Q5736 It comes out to 18.74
